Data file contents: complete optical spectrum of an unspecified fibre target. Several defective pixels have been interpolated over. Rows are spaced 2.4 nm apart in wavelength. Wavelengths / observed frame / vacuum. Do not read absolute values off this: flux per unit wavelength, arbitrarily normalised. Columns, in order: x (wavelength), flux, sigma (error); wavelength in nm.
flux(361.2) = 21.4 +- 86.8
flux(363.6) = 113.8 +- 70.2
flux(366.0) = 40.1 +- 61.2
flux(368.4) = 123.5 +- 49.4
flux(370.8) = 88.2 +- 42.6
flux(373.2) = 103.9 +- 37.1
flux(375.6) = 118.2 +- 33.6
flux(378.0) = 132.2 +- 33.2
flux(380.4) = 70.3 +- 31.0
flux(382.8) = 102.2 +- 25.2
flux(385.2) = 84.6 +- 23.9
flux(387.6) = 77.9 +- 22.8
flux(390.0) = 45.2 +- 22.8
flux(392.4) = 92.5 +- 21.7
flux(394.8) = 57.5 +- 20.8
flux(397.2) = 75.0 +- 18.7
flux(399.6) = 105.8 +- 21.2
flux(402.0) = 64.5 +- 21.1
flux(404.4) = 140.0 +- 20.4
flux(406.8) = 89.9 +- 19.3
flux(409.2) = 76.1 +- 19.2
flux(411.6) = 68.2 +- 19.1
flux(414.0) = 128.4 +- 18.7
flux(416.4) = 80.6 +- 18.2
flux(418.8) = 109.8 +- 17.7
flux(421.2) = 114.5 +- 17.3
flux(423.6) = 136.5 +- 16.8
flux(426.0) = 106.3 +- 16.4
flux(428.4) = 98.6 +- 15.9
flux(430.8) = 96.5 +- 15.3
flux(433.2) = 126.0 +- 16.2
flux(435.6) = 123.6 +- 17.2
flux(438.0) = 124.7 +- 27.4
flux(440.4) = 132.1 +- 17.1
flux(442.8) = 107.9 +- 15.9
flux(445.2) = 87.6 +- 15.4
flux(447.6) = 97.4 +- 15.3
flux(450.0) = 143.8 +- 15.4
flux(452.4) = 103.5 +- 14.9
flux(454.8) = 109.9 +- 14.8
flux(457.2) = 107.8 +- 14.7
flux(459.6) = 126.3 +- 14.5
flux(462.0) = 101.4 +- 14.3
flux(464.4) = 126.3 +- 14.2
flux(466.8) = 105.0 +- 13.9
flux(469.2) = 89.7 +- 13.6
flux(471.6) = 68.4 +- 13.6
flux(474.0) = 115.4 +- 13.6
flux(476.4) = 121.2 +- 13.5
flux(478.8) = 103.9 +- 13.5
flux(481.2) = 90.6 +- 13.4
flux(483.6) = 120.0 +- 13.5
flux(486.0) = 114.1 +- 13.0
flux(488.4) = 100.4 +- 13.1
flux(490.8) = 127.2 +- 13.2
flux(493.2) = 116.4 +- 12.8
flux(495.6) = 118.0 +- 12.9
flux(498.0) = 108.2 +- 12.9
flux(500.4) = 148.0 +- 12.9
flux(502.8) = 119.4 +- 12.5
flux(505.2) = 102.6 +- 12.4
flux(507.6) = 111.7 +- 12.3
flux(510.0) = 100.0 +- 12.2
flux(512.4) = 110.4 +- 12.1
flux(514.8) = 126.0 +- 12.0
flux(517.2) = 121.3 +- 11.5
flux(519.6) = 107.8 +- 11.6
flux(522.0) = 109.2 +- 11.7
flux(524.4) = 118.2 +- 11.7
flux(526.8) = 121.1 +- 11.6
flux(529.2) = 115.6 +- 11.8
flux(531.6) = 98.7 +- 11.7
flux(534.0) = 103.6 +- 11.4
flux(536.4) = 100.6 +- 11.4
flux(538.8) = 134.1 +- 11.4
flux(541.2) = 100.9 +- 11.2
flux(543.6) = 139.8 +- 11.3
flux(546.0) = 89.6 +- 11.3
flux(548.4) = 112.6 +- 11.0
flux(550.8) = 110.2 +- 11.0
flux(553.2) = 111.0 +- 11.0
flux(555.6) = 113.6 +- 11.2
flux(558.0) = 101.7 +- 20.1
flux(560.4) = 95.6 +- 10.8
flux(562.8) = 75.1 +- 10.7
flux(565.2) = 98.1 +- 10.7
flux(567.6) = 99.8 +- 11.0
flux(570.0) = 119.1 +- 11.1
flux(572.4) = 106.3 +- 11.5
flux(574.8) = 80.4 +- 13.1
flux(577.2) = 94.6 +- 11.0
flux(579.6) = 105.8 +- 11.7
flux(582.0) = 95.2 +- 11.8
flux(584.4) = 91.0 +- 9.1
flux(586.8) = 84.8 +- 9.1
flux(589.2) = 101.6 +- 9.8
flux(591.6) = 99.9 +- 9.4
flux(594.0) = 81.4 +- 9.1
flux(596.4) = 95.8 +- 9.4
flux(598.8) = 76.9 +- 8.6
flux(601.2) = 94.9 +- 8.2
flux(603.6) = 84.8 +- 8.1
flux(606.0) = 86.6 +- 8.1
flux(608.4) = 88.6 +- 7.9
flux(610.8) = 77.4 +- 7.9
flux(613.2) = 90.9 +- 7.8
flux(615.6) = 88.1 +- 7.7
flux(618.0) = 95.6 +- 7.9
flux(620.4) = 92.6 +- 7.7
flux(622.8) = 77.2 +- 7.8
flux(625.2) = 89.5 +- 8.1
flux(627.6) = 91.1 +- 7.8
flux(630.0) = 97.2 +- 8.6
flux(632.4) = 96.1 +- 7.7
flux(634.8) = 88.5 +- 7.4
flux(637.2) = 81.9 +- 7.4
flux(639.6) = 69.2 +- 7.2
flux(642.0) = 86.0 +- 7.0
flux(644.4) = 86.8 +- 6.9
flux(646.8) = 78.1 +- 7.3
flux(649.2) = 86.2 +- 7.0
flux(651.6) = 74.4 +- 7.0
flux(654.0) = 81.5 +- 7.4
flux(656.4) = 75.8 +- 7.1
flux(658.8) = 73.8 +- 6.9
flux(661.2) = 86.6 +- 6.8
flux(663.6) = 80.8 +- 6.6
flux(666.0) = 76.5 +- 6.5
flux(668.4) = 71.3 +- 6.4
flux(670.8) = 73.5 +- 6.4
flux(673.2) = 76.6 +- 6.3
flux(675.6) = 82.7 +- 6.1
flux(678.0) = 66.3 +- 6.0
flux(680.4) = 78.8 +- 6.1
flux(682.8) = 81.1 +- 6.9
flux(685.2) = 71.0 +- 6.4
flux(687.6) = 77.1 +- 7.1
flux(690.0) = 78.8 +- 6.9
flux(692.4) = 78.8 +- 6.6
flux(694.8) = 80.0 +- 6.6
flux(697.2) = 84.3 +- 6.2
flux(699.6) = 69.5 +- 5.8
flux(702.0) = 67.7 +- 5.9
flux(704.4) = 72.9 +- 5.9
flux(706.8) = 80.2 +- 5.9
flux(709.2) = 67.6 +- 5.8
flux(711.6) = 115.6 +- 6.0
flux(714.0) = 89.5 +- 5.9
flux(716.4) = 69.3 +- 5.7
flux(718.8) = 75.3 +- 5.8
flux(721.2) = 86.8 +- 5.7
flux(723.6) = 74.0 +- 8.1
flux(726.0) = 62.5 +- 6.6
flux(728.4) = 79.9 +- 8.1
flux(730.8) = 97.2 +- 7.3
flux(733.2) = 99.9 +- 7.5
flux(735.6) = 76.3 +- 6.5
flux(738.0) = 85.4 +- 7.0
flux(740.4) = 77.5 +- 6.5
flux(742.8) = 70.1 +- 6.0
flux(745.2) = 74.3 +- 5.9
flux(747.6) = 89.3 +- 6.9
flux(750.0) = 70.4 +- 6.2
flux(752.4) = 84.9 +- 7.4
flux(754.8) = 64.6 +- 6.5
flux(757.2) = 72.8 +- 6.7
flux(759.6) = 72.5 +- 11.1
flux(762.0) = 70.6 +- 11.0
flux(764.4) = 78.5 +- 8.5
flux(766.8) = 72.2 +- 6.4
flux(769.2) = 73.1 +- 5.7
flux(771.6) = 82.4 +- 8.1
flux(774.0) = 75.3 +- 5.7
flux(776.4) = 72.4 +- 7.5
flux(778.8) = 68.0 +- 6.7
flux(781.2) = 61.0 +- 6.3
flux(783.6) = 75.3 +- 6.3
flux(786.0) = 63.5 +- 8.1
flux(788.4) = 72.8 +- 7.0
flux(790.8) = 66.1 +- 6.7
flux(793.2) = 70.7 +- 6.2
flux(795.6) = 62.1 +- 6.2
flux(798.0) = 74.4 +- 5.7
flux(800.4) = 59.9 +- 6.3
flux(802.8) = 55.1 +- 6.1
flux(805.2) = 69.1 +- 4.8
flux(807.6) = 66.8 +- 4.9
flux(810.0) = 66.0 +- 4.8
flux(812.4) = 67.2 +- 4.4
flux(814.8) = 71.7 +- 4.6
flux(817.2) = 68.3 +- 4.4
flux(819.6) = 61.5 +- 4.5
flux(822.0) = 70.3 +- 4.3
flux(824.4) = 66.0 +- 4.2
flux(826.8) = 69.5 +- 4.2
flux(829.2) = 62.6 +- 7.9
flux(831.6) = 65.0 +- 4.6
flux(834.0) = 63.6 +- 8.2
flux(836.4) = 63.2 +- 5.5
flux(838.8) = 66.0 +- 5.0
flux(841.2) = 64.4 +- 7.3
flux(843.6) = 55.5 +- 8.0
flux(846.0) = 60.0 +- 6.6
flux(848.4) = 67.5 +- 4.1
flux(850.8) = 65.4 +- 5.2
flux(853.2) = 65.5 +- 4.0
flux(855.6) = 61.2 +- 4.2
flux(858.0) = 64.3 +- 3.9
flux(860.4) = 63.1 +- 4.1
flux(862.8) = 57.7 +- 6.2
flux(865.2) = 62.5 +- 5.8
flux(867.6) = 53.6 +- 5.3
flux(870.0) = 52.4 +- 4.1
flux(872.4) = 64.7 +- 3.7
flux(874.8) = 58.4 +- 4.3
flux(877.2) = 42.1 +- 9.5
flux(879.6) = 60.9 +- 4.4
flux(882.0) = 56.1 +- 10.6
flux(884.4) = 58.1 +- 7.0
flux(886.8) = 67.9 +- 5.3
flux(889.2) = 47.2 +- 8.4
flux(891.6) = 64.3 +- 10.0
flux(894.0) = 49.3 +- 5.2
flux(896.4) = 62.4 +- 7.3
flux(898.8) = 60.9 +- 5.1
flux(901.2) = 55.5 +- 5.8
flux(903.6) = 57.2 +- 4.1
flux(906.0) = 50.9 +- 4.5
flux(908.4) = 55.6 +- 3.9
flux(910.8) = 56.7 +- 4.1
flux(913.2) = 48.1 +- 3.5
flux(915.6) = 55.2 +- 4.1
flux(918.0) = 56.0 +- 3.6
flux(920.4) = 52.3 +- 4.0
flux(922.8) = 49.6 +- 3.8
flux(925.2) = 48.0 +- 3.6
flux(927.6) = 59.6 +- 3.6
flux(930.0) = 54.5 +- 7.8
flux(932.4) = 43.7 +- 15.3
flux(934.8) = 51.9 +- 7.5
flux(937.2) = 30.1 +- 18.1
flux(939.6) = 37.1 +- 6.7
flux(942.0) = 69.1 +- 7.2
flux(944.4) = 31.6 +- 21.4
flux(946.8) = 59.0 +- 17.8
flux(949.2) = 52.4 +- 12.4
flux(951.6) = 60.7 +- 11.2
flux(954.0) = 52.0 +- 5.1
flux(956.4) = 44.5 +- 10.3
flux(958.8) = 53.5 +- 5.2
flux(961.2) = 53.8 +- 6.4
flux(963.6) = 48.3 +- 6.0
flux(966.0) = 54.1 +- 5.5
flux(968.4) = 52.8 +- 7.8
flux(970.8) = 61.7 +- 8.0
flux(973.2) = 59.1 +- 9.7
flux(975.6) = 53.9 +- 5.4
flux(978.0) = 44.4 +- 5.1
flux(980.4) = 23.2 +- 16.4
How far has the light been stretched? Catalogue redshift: 0.08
